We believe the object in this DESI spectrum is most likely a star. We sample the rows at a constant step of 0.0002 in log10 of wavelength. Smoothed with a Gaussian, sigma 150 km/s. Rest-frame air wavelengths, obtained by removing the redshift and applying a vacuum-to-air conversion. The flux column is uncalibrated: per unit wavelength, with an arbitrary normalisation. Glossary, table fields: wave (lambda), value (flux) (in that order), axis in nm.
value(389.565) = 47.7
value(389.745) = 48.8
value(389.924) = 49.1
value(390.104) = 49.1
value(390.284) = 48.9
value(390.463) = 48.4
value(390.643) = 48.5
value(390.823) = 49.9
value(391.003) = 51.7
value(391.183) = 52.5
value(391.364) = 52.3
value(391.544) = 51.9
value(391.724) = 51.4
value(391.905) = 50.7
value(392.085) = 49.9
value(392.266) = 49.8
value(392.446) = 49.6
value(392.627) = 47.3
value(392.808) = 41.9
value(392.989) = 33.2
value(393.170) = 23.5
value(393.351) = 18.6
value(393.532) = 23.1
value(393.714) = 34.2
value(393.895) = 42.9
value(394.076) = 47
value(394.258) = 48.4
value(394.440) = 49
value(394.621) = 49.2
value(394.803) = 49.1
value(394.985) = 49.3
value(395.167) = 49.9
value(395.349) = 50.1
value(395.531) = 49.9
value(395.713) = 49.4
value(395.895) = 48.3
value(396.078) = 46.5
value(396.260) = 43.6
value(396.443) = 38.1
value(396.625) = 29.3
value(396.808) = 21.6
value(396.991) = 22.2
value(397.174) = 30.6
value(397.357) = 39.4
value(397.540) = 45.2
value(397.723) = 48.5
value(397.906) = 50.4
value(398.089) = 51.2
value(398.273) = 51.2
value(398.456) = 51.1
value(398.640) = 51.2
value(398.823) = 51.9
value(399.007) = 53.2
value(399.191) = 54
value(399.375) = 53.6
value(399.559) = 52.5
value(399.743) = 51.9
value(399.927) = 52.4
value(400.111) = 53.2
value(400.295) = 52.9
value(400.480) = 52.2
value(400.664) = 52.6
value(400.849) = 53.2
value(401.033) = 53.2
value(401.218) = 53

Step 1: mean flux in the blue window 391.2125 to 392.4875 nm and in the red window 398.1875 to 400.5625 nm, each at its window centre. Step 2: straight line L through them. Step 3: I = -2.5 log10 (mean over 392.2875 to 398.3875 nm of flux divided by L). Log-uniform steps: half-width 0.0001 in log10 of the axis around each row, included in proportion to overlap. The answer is 0.23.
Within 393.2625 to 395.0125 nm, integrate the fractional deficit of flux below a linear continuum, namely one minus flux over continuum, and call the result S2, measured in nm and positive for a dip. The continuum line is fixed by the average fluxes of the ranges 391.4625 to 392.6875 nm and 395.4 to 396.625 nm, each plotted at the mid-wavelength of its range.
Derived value 0.24 nm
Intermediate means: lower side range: 50.2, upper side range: 44.9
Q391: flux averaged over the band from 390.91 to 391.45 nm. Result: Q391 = 52.1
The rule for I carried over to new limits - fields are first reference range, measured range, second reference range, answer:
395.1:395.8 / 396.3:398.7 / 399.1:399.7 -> 0.26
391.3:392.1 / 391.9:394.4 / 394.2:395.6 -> 0.26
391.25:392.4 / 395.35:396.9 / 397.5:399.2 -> 0.22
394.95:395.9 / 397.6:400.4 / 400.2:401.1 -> 0.00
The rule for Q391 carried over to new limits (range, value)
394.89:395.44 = 49.8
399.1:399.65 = 53.4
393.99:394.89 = 48.5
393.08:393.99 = 28.6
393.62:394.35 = 43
